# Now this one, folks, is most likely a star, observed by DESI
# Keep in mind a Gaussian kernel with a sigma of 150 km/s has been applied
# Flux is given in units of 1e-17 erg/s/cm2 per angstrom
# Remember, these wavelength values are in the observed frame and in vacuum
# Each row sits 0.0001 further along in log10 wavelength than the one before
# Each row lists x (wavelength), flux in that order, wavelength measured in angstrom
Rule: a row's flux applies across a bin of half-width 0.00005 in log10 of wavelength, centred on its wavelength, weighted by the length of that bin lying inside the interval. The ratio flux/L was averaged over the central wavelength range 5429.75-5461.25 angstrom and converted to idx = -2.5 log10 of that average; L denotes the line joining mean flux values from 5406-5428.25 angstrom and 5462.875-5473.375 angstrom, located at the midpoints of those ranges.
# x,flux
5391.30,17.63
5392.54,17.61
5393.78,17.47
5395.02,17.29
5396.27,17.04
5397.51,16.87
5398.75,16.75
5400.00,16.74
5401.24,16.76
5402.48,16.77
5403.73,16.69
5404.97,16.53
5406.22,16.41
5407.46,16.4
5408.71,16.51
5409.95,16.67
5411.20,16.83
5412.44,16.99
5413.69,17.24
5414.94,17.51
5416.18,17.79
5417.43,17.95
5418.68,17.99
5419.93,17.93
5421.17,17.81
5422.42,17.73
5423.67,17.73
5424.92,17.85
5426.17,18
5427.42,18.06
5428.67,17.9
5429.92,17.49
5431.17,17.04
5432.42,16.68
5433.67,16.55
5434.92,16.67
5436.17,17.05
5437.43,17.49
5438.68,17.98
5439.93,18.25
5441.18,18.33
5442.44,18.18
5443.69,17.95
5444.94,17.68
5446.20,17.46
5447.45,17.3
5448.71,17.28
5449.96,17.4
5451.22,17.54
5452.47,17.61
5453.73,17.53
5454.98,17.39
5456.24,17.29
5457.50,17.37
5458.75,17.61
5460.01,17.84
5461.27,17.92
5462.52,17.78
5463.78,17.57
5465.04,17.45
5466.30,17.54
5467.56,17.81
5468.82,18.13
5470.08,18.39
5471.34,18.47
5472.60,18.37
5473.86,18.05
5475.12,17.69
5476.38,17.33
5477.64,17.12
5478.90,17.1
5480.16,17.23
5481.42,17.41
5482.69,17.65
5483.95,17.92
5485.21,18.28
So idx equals 0.01 mag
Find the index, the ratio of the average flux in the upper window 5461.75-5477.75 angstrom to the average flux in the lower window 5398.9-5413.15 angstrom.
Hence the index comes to 1.07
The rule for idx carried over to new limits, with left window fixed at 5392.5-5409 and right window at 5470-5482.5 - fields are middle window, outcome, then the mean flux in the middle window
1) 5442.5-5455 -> -0.01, 17.6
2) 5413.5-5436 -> -0.03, 17.6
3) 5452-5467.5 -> -0.01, 17.6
